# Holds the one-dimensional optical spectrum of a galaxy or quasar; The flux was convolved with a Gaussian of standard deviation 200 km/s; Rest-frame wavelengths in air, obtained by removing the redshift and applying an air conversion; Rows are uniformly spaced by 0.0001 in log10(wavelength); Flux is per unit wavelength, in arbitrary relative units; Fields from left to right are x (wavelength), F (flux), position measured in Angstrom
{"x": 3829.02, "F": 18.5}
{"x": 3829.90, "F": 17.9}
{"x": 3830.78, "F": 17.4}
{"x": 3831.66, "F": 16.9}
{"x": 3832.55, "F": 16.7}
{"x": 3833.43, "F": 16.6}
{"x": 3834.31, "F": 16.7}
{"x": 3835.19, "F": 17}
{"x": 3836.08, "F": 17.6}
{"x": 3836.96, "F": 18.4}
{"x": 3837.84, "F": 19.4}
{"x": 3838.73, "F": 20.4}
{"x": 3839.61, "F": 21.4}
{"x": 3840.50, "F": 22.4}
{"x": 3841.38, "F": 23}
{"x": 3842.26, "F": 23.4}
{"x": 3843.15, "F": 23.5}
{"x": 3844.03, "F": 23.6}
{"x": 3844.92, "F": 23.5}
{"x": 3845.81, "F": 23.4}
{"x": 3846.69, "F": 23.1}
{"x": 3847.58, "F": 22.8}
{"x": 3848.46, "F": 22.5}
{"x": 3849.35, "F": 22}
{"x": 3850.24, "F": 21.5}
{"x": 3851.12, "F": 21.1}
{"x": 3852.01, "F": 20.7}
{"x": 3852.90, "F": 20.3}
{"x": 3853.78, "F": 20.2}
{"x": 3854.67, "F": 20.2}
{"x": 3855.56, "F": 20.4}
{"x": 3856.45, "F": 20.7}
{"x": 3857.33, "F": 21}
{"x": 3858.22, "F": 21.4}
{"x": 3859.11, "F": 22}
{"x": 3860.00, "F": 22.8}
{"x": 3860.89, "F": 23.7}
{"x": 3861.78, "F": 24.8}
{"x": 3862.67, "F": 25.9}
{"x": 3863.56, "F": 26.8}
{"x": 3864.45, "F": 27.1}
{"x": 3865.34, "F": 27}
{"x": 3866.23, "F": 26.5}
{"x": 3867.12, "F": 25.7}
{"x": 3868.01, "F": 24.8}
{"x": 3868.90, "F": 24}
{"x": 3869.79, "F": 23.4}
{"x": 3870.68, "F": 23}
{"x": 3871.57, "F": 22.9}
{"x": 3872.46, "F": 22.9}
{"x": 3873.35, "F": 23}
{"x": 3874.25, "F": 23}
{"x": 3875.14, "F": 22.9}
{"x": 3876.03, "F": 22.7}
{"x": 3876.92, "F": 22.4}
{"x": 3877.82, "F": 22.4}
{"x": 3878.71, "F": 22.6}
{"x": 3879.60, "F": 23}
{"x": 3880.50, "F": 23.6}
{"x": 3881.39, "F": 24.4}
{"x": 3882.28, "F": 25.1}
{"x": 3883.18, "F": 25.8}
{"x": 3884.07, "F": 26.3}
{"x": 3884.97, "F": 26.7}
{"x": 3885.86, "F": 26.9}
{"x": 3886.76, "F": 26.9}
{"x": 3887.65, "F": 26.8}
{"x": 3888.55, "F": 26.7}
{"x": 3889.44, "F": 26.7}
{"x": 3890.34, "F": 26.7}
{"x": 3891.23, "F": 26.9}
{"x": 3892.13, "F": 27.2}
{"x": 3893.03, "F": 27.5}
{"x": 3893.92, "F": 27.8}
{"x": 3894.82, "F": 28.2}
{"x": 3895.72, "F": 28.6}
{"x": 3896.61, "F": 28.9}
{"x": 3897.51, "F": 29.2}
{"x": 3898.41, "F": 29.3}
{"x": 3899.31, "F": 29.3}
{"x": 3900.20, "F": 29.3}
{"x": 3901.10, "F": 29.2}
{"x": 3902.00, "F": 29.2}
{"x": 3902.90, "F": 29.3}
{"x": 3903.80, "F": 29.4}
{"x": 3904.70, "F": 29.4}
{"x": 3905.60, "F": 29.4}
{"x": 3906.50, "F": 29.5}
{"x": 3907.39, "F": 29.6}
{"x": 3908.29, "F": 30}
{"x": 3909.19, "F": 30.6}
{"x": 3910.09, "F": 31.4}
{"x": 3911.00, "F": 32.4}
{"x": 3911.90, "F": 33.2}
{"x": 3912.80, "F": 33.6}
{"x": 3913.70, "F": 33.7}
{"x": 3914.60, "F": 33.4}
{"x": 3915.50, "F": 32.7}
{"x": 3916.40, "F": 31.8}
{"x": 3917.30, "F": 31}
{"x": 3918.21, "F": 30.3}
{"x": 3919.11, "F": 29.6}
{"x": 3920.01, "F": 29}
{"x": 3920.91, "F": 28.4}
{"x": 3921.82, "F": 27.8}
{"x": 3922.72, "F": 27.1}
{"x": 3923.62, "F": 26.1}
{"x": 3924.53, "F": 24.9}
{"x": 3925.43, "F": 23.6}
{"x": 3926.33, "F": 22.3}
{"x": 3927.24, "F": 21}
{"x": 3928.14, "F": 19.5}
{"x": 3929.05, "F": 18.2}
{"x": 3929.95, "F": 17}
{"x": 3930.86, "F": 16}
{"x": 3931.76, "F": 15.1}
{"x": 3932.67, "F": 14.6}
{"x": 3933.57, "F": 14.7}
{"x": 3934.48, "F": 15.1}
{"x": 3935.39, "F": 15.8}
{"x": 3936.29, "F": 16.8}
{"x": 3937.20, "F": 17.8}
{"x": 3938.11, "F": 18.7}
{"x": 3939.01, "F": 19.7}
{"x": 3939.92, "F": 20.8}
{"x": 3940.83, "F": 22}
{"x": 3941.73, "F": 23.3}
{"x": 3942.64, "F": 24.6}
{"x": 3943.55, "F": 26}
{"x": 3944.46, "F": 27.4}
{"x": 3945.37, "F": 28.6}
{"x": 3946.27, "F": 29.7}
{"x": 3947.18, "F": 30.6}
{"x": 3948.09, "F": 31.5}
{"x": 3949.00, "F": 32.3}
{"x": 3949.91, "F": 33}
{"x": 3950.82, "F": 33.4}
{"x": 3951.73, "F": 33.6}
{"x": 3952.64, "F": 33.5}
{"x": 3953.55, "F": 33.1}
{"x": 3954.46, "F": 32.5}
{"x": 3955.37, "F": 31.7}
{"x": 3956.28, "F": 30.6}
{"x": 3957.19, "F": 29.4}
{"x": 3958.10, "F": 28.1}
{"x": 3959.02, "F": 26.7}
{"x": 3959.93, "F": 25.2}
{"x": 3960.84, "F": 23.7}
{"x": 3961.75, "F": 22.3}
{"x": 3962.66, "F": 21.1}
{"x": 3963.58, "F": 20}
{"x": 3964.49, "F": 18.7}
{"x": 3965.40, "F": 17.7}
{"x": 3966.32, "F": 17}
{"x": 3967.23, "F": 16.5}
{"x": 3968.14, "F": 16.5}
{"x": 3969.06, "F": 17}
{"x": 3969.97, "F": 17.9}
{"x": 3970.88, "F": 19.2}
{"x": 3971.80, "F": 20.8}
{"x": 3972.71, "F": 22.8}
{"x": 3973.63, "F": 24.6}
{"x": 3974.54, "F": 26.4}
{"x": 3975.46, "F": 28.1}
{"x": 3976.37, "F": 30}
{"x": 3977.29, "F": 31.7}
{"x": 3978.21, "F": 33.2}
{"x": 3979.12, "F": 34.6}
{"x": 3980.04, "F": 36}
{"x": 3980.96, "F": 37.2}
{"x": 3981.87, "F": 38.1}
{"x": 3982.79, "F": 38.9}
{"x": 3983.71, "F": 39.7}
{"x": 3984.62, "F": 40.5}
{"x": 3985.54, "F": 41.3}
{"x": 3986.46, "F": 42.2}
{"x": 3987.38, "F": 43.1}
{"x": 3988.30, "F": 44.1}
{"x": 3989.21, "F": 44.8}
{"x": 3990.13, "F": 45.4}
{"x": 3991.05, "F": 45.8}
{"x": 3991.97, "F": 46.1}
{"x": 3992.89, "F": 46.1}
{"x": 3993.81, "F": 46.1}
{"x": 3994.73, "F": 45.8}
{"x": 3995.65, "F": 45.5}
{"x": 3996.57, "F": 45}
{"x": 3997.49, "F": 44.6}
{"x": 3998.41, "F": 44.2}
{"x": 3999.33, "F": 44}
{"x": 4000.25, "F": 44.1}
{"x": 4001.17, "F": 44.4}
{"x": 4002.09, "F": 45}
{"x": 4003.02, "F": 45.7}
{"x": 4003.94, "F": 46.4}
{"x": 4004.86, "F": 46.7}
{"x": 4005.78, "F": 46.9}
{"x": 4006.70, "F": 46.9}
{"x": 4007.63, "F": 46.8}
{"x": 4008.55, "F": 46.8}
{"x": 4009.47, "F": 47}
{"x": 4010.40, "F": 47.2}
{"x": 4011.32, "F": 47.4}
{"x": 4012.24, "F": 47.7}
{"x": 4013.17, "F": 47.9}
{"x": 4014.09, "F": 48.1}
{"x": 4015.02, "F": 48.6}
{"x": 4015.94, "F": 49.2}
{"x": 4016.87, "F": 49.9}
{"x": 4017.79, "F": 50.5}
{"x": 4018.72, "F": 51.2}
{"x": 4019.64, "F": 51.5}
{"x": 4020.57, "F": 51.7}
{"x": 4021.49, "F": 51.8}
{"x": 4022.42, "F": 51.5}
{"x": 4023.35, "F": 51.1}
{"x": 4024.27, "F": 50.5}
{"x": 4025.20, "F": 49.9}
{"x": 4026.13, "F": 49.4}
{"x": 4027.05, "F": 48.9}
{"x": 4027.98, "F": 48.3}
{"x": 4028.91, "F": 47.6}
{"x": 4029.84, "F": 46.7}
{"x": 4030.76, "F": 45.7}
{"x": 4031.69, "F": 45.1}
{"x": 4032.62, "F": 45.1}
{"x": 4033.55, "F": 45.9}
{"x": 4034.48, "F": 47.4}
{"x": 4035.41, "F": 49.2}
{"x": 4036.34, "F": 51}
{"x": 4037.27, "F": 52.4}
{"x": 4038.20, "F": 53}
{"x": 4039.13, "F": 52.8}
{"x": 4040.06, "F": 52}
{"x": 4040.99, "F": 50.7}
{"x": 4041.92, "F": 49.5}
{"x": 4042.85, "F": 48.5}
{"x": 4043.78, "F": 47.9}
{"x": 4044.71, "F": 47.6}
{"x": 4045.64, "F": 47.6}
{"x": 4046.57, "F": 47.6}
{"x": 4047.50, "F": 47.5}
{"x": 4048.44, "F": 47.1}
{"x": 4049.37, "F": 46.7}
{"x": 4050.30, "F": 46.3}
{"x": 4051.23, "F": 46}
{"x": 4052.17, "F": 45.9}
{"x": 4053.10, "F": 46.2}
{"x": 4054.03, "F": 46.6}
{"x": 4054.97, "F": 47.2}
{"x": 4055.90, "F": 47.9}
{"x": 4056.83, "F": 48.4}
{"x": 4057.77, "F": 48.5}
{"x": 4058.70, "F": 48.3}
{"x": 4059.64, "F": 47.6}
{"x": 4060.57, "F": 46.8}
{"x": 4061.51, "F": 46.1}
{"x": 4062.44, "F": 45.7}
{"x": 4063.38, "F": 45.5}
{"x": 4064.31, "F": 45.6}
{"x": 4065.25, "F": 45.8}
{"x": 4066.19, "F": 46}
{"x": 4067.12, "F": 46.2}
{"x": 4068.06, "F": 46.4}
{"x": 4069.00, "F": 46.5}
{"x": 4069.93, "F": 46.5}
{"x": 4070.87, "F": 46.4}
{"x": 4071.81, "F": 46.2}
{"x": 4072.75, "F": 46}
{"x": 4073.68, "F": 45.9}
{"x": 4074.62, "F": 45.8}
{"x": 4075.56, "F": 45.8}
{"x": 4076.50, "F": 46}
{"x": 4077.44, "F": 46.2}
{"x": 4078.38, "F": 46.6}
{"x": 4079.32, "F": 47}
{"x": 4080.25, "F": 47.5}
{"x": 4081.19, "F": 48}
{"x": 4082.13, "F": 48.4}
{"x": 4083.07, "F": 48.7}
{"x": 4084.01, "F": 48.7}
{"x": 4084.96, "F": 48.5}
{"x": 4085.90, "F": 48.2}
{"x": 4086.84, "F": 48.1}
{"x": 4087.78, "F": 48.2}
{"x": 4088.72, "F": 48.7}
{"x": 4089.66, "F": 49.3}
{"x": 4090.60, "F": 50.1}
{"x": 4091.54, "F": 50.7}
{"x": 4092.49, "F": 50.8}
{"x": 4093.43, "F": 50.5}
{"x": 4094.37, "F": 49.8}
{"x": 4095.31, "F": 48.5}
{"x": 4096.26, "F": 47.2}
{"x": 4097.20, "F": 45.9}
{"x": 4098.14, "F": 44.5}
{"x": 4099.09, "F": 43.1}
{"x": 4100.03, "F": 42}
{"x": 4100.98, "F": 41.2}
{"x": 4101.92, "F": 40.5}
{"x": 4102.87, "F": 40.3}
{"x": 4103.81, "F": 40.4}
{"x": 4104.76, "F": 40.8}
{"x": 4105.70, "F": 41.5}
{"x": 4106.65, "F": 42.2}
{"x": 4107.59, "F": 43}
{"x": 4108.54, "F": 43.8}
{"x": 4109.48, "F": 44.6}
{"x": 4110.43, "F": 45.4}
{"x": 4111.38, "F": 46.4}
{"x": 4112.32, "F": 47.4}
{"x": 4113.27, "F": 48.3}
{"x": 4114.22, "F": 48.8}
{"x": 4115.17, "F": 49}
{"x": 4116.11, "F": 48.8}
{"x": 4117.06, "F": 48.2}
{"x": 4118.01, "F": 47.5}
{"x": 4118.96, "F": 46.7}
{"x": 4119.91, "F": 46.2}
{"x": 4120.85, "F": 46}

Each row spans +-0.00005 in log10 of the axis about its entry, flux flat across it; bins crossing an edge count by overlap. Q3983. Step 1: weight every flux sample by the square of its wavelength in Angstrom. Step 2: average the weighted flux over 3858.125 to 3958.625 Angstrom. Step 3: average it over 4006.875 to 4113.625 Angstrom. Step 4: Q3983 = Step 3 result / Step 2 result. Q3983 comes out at 1.95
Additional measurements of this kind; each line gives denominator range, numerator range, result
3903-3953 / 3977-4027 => 1.80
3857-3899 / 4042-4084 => 2.04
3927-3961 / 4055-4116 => 2.03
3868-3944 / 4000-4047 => 2.02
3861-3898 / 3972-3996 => 1.58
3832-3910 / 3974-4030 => 1.95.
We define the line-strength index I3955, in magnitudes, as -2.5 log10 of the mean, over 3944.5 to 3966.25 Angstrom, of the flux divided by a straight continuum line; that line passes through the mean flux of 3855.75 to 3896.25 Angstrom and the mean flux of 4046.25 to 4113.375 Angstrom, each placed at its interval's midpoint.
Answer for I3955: 0.18 mag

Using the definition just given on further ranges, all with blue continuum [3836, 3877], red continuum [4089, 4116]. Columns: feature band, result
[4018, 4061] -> -0.22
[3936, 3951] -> 0.20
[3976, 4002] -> -0.18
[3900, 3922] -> -0.10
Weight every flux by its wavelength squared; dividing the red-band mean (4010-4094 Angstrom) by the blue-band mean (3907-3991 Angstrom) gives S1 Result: 1.83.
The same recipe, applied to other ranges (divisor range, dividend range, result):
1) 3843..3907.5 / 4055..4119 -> 2.06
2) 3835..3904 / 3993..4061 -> 2.13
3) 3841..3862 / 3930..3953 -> 1.12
